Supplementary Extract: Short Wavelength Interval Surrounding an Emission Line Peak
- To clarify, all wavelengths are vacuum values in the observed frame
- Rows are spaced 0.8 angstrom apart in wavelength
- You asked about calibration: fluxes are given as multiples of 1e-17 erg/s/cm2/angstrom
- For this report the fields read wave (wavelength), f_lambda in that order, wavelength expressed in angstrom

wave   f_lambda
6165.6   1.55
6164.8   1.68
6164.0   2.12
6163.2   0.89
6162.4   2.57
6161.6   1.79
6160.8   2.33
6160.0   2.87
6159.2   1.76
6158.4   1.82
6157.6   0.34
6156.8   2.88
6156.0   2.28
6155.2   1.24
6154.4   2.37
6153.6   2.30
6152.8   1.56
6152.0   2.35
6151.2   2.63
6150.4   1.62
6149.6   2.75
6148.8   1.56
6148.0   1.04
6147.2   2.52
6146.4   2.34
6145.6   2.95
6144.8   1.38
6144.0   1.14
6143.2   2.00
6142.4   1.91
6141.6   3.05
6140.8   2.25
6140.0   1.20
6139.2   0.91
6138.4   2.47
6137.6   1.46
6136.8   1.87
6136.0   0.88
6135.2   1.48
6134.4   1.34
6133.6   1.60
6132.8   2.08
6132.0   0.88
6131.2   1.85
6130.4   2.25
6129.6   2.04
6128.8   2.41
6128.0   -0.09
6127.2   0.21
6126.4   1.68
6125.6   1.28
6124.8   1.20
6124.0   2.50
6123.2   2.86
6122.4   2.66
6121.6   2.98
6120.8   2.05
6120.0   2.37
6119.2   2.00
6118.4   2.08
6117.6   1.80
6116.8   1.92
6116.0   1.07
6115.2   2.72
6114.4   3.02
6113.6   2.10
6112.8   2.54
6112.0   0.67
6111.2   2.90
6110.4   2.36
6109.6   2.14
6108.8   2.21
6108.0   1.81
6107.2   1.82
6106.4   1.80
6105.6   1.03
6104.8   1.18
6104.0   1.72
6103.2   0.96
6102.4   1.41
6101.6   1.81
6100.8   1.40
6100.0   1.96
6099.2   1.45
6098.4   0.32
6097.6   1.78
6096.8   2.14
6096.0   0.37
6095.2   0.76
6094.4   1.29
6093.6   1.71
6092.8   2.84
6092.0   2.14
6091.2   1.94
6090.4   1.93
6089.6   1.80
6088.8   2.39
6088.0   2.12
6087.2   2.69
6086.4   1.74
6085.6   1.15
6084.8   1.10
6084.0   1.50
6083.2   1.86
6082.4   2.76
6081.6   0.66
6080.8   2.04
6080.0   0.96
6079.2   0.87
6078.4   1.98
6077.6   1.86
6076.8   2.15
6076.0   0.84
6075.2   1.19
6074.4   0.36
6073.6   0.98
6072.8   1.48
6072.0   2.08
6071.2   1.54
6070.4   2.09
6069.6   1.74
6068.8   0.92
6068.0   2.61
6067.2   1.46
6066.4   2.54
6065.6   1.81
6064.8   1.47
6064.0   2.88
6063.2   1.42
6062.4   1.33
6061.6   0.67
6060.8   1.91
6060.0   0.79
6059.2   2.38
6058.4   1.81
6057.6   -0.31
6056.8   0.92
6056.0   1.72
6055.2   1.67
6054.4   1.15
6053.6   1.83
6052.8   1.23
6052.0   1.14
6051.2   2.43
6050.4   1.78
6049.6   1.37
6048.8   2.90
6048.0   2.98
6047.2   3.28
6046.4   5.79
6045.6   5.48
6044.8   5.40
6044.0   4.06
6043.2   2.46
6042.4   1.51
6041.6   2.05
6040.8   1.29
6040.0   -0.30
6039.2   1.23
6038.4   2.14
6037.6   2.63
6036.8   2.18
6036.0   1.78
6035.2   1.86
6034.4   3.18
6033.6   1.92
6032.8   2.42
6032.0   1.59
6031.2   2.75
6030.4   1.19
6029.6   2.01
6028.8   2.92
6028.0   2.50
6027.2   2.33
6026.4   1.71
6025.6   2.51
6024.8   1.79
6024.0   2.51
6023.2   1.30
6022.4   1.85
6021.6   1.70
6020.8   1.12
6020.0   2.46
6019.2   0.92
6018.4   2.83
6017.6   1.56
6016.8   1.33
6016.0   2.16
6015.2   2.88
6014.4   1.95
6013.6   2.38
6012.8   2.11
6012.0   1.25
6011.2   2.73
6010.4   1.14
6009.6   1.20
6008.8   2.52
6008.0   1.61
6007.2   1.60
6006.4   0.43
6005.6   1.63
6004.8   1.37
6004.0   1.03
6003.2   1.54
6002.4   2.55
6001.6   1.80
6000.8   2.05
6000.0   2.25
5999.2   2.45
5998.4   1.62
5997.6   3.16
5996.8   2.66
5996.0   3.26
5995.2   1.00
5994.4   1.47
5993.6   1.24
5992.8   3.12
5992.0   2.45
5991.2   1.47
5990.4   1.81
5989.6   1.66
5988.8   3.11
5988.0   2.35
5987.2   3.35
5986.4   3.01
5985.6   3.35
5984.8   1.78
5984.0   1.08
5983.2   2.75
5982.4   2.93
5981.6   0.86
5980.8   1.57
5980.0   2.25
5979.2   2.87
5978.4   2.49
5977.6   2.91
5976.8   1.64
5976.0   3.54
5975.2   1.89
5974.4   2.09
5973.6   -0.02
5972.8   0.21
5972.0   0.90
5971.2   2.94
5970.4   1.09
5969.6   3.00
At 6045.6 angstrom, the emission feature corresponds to [O III] 5007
